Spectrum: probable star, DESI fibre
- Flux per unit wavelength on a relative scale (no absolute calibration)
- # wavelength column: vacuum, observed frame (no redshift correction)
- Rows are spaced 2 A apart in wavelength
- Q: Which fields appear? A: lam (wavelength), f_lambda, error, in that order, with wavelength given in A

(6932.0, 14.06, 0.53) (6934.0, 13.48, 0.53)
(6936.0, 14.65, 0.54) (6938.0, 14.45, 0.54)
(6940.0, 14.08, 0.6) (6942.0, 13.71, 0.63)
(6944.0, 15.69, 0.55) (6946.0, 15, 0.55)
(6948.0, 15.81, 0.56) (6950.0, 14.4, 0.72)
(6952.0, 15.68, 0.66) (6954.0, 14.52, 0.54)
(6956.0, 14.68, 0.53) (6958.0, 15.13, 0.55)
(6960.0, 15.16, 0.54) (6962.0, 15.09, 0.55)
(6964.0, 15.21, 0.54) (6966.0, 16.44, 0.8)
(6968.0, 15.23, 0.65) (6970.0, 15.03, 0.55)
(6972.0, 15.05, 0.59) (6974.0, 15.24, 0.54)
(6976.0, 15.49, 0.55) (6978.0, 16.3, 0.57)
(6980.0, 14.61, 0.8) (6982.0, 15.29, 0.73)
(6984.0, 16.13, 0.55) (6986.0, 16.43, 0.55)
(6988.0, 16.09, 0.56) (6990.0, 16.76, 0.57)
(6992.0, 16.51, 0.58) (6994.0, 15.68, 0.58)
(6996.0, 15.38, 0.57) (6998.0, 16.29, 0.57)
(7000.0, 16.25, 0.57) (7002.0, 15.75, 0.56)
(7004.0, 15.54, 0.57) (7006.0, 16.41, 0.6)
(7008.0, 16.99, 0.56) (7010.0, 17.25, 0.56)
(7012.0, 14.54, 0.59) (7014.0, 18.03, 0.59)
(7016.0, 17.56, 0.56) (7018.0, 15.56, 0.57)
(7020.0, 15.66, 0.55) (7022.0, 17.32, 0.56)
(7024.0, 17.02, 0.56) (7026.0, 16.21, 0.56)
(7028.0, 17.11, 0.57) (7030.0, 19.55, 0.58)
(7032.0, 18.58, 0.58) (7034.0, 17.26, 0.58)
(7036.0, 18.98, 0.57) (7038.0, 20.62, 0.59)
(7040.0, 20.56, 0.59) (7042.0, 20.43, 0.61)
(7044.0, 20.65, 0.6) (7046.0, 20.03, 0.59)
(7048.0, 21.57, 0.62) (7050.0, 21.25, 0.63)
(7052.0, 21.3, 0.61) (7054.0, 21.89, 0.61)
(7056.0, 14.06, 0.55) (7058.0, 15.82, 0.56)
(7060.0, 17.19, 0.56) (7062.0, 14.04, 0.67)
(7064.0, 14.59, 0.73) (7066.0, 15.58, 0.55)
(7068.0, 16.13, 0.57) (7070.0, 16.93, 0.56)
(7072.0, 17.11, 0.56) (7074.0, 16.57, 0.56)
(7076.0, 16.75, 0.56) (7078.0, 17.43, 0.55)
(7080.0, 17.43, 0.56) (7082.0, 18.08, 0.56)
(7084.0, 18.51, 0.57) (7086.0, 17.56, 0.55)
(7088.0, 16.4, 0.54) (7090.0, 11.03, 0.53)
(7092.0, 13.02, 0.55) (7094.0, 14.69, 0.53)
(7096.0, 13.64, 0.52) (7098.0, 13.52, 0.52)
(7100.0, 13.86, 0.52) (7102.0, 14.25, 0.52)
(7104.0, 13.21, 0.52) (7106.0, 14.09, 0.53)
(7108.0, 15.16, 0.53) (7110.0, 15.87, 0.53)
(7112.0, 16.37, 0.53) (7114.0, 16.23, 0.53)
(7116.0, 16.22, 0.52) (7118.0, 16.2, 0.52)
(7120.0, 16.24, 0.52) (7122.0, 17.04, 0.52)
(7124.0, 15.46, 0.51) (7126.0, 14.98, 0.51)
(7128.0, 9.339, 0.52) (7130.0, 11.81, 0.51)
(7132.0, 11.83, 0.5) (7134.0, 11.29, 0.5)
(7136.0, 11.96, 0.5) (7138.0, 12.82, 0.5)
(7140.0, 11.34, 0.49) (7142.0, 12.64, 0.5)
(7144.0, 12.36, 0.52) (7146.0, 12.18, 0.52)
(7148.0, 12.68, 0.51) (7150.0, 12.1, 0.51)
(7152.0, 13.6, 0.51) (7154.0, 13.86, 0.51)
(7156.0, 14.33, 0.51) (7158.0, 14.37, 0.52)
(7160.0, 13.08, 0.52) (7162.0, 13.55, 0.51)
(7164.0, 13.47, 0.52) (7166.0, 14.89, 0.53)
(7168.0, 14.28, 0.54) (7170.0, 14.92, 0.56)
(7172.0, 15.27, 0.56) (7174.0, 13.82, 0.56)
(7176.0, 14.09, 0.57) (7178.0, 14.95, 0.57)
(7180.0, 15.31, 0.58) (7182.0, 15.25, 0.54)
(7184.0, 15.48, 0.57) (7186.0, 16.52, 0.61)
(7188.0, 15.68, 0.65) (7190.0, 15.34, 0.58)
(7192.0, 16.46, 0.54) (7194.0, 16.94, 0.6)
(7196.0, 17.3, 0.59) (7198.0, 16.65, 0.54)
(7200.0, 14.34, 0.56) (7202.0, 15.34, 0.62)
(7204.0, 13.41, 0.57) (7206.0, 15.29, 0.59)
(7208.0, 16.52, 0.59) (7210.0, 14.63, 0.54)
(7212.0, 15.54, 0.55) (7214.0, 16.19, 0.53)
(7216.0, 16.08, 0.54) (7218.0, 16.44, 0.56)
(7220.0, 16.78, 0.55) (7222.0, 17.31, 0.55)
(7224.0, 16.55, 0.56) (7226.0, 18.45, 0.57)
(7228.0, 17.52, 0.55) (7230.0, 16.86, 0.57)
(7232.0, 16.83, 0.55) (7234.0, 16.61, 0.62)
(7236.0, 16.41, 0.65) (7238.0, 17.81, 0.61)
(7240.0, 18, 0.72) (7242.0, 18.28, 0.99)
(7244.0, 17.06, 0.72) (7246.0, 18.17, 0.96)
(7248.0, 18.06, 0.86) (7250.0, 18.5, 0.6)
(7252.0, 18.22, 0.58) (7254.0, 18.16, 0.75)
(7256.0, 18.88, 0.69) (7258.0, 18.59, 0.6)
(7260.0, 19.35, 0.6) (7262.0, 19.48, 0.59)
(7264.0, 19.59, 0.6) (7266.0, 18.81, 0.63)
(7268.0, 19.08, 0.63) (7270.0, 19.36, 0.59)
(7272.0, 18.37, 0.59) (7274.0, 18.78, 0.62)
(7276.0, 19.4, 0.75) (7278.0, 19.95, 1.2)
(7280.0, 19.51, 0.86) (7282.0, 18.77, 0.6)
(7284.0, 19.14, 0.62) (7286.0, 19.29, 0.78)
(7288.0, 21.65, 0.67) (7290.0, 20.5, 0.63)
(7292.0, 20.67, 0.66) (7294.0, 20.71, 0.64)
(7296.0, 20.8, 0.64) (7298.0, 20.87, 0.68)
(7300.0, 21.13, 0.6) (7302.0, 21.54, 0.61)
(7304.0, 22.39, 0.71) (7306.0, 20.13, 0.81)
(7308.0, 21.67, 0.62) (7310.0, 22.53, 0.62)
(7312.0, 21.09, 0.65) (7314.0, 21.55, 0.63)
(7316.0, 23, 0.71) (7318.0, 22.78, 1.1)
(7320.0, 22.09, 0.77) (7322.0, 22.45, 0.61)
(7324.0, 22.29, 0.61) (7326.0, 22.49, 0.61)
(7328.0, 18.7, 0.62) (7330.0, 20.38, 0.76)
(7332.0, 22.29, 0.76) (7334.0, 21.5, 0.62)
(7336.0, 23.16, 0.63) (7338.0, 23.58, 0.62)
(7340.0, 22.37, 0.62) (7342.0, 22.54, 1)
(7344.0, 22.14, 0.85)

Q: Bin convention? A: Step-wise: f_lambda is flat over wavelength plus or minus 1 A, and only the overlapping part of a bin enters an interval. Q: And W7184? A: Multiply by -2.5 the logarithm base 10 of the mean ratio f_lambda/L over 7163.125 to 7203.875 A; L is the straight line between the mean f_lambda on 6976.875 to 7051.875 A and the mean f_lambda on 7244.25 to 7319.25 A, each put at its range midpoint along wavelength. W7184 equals 0.24 mag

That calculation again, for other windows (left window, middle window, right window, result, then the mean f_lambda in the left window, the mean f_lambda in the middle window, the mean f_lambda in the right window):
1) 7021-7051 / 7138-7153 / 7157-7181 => 0.216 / 19.1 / 12.4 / 14.3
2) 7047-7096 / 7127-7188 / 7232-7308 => 0.307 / 16.8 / 13.5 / 19.2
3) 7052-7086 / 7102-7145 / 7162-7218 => 0.164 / 16.9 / 13.9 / 15.3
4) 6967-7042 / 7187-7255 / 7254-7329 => 0.169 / 16.7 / 16.7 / 20.4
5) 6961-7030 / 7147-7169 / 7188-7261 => 0.216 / 16.1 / 13.7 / 16.9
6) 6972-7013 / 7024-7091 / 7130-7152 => -0.237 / 15.9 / 17.8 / 12.2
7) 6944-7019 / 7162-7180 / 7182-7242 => 0.126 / 15.7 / 14.5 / 16.3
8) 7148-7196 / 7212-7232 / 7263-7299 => 0.011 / 14.7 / 16.8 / 19.7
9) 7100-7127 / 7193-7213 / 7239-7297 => 0.130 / 15.4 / 15.6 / 19.1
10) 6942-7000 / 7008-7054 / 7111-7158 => -0.246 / 15.5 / 18.5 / 13.6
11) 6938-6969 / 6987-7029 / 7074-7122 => -0.080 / 15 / 16.4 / 15.5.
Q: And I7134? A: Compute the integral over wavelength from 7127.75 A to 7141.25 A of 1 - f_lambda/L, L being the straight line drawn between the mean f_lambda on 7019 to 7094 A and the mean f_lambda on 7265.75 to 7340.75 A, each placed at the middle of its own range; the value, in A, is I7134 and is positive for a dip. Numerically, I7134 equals 5.1 A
